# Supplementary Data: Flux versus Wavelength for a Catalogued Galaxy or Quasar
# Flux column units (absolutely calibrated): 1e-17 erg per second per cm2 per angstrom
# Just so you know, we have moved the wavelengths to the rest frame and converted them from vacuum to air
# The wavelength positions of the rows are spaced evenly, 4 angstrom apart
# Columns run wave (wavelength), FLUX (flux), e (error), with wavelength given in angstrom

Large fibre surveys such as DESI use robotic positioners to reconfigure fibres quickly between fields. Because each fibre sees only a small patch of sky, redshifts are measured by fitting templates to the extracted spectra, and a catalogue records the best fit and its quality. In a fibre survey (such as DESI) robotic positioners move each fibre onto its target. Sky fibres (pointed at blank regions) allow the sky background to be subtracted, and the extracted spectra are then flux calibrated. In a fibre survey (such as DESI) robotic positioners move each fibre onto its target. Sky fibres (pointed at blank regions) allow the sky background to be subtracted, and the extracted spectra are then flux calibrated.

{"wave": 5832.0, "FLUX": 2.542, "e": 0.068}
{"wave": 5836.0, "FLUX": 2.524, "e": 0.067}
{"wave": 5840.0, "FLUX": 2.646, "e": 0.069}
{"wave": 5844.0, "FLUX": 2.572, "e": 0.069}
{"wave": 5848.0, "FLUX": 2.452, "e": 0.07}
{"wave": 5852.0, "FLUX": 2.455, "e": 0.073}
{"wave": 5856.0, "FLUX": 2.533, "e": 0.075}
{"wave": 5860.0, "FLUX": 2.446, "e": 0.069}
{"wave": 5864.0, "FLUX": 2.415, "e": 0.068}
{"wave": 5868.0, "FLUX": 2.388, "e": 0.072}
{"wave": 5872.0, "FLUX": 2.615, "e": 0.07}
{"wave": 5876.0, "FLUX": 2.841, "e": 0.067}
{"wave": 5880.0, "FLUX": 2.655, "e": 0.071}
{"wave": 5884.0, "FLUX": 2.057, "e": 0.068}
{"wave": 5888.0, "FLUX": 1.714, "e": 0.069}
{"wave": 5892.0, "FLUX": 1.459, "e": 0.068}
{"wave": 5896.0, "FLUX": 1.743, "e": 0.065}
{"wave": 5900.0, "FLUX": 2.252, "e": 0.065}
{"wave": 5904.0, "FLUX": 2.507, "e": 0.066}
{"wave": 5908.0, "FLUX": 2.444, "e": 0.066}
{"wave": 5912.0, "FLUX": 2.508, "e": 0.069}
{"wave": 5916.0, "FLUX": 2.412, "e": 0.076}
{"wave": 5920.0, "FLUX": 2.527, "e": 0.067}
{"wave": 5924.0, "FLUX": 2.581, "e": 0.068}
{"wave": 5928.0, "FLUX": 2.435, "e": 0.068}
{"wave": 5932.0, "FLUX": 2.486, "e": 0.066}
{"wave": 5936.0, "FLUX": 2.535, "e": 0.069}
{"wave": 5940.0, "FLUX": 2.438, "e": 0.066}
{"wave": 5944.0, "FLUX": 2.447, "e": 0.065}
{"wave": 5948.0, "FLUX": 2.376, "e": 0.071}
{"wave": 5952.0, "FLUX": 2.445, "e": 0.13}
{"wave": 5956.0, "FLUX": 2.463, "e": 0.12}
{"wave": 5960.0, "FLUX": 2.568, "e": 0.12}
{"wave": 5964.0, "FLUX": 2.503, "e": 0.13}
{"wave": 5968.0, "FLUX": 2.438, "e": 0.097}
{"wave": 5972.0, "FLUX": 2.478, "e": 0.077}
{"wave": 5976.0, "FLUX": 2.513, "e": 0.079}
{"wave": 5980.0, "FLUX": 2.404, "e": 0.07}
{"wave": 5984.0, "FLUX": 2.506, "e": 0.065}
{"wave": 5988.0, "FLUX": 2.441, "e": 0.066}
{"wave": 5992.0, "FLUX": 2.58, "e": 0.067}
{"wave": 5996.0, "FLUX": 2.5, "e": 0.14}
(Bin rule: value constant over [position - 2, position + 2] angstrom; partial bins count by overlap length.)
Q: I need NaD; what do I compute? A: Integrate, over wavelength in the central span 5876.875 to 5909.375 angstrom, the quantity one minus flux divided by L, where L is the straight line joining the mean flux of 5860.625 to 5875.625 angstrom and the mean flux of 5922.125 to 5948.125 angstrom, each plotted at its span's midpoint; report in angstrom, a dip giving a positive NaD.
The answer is 4.9 angstrom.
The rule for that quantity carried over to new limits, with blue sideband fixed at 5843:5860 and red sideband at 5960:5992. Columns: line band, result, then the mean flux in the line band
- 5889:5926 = 3.5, 2.26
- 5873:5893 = 2.3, 2.2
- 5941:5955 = 0.3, 2.43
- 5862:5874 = 0.1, 2.47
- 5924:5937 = -0.1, 2.5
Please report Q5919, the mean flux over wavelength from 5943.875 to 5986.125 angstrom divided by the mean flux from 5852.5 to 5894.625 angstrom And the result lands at 1.07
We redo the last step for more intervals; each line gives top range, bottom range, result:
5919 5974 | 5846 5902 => 1.08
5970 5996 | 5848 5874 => 1.01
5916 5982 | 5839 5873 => 0.99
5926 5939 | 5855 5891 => 1.04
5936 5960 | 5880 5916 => 1.15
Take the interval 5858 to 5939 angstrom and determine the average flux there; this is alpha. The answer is 2.35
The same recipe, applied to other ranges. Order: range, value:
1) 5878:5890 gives 2.14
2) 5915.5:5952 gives 2.47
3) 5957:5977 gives 2.5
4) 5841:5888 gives 2.46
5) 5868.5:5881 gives 2.67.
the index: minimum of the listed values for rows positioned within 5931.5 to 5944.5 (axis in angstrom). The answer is 2.438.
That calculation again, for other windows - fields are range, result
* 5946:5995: 2.376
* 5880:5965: 1.459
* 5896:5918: 1.743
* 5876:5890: 1.714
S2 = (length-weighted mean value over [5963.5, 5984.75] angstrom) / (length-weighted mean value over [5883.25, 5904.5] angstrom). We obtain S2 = 1.3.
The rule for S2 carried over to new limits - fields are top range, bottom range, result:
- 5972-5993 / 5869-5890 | 1.04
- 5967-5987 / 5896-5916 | 1.05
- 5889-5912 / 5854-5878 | 0.83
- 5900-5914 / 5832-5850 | 0.96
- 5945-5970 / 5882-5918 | 1.16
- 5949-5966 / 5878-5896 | 1.28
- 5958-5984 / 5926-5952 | 1.01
